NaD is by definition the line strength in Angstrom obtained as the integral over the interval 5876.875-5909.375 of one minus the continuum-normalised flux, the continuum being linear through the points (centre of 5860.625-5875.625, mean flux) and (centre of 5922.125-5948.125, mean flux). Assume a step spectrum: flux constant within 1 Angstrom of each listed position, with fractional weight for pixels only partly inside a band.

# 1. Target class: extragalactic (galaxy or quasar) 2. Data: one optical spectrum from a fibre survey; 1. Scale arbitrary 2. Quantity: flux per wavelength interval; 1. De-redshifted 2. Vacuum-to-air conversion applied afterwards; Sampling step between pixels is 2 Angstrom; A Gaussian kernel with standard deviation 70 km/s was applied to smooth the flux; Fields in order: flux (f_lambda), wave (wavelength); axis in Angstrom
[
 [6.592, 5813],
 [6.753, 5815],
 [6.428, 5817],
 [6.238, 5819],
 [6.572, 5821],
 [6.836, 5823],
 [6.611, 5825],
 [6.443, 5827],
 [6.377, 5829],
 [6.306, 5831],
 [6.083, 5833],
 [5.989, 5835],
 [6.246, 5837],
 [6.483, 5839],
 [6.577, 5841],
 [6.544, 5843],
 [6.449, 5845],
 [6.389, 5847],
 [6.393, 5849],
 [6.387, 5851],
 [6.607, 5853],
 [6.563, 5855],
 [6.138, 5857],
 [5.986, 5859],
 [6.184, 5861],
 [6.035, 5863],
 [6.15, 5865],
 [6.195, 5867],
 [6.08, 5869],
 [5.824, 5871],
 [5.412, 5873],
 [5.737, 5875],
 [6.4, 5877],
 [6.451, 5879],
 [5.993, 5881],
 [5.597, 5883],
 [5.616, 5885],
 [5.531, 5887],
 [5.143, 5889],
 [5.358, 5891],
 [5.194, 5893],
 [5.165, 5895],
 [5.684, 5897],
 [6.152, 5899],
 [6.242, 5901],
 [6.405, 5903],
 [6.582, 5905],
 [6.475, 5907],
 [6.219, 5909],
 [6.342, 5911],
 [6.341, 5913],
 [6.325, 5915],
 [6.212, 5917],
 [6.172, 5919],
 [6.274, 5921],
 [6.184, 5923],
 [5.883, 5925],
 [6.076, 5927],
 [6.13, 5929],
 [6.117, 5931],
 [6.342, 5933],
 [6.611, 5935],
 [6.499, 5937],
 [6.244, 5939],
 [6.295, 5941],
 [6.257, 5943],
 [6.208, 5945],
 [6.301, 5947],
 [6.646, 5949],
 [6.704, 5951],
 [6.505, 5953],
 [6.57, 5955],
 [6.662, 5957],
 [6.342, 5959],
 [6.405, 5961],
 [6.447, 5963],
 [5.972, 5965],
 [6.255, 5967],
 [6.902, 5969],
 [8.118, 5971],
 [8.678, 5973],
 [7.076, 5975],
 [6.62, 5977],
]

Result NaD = 1.0 Angstrom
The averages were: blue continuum 5.95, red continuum 6.24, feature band 5.87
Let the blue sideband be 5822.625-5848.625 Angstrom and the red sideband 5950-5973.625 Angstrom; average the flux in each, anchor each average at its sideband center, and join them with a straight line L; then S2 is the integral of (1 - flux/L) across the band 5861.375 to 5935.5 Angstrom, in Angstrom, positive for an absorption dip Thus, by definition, 6.4 Angstrom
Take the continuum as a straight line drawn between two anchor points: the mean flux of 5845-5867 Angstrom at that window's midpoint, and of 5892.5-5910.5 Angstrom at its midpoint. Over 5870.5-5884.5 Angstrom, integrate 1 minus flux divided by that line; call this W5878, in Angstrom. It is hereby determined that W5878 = 0.6 Angstrom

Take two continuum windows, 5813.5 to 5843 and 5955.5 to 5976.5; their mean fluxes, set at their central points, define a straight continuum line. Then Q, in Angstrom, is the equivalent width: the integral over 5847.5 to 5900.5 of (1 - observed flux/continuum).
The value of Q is 5.20 Angstrom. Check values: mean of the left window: 6.43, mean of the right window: 6.87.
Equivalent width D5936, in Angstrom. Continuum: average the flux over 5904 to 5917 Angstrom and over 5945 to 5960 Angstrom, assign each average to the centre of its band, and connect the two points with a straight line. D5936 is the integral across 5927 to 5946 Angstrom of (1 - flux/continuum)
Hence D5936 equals 0.5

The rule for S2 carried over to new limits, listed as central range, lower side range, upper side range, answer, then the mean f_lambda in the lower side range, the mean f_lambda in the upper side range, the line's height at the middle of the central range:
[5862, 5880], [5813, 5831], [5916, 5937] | 0.98 Angstrom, 6.52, 6.21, 6.38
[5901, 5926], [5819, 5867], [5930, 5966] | 0.39 Angstrom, 6.36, 6.4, 6.38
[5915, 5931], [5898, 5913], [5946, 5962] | 0.66 Angstrom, 6.34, 6.52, 6.41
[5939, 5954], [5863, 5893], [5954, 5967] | -0.27 Angstrom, 5.81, 6.39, 6.29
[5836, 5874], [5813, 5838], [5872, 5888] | -0.86 Angstrom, 6.41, 5.84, 6.1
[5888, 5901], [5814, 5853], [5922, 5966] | 1.77 Angstrom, 6.43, 6.34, 6.38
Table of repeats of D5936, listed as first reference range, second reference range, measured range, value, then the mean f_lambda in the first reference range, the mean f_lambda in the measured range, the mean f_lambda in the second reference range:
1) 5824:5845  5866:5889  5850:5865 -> -0.41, 6.37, 6.26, 5.86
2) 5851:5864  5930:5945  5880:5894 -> 1.77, 6.26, 5.49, 6.33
